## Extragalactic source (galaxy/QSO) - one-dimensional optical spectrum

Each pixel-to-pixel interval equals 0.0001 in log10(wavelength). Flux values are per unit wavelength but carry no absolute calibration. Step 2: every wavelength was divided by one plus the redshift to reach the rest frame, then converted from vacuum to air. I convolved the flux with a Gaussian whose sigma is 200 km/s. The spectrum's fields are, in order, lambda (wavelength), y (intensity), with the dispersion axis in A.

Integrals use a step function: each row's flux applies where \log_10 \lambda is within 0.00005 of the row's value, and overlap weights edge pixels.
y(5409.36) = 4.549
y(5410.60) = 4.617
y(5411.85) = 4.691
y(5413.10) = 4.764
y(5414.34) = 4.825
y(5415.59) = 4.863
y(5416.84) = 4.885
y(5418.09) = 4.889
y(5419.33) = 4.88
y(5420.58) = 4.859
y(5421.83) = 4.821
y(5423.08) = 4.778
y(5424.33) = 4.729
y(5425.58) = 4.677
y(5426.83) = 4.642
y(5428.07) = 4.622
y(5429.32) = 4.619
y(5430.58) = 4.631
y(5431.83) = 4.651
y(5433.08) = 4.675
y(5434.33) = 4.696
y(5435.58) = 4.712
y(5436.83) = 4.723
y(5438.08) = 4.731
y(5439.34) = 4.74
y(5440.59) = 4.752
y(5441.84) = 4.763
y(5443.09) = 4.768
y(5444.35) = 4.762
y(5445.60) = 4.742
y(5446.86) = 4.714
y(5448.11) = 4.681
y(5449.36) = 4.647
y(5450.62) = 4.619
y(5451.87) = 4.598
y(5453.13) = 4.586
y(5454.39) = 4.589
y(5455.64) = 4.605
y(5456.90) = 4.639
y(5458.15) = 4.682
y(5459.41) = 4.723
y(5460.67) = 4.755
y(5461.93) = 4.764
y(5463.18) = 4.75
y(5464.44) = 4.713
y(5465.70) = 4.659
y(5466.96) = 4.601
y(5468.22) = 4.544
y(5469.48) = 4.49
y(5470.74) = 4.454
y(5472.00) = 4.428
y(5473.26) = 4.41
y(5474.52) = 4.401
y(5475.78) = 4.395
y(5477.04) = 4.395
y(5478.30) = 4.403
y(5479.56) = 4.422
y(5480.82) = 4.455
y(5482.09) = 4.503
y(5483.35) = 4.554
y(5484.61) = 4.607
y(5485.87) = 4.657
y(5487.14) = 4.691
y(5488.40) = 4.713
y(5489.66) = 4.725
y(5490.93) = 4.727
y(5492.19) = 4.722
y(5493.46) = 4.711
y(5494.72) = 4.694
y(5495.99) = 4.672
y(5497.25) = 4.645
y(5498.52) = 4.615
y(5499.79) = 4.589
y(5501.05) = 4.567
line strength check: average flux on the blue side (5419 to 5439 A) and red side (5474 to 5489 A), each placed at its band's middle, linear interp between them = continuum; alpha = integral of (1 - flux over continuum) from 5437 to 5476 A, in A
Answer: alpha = -0.2 A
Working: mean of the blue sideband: 4.71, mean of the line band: 4.64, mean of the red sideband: 4.52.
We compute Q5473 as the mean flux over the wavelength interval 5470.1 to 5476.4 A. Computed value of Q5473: 4.42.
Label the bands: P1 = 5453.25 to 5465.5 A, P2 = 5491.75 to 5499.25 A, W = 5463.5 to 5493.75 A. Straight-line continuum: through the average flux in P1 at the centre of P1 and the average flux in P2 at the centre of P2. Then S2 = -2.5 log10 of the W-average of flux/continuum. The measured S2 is 0.03 mag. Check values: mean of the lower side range 4.69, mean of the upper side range 4.67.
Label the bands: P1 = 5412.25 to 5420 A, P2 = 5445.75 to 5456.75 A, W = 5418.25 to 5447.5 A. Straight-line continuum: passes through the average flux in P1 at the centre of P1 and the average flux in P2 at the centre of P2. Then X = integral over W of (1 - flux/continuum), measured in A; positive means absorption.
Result 0.1 A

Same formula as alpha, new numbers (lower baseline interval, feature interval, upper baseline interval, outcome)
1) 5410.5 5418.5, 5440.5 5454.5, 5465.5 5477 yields -0.2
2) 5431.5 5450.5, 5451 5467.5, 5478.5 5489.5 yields 0.0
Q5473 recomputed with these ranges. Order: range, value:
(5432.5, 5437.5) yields 4.71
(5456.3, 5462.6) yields 4.72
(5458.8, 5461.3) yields 4.73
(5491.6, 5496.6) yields 4.7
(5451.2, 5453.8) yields 4.59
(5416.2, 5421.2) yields 4.88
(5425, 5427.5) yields 4.68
